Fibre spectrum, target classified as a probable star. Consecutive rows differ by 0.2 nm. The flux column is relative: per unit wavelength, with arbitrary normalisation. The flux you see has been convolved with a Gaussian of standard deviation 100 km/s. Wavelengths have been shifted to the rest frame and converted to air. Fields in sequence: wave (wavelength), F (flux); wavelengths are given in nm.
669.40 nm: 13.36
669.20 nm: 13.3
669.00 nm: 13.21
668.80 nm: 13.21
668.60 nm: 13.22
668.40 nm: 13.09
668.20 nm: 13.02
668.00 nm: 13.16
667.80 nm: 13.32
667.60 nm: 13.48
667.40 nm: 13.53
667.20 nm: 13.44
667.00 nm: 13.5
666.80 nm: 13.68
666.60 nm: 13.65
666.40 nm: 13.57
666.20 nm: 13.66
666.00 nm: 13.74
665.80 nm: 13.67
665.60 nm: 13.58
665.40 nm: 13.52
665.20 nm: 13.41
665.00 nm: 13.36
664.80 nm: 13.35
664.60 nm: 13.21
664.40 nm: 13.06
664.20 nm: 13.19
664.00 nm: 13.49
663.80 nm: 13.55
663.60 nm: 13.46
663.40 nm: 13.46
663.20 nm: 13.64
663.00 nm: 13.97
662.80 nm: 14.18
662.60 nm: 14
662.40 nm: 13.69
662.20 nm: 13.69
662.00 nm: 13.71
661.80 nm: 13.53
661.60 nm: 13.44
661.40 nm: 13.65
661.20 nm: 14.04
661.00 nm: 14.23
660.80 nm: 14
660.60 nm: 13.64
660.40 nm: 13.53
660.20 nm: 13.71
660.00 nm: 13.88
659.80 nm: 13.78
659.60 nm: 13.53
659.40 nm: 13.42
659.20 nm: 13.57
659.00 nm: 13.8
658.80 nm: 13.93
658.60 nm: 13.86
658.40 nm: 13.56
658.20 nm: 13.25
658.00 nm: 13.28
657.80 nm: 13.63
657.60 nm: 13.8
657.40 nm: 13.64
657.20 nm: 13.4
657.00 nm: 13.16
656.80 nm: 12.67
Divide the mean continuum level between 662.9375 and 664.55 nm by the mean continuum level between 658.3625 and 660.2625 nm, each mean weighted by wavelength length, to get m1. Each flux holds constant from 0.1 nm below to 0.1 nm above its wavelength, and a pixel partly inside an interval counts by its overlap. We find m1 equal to 0.98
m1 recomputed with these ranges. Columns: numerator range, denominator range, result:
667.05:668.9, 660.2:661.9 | 0.97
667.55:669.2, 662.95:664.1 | 0.97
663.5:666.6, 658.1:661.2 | 0.98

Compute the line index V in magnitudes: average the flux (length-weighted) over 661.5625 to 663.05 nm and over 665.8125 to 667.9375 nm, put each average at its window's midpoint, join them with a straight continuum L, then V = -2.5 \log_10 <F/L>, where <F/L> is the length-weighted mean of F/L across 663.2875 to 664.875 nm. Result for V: 0.03 mag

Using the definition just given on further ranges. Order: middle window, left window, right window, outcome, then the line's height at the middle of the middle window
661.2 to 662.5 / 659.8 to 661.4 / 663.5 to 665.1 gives 0.00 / 13.7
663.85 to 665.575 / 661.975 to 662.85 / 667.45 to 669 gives 0.02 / 13.6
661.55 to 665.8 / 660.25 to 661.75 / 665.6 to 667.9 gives 0.01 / 13.7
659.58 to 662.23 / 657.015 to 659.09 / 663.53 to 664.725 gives -0.02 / 13.5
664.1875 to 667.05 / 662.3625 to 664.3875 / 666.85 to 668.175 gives 0.00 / 13.5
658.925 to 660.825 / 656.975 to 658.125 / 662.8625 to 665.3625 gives -0.02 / 13.5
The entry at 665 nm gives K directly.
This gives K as 13.36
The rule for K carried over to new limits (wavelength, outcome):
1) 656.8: 12.67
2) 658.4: 13.56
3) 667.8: 13.32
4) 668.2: 13.02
